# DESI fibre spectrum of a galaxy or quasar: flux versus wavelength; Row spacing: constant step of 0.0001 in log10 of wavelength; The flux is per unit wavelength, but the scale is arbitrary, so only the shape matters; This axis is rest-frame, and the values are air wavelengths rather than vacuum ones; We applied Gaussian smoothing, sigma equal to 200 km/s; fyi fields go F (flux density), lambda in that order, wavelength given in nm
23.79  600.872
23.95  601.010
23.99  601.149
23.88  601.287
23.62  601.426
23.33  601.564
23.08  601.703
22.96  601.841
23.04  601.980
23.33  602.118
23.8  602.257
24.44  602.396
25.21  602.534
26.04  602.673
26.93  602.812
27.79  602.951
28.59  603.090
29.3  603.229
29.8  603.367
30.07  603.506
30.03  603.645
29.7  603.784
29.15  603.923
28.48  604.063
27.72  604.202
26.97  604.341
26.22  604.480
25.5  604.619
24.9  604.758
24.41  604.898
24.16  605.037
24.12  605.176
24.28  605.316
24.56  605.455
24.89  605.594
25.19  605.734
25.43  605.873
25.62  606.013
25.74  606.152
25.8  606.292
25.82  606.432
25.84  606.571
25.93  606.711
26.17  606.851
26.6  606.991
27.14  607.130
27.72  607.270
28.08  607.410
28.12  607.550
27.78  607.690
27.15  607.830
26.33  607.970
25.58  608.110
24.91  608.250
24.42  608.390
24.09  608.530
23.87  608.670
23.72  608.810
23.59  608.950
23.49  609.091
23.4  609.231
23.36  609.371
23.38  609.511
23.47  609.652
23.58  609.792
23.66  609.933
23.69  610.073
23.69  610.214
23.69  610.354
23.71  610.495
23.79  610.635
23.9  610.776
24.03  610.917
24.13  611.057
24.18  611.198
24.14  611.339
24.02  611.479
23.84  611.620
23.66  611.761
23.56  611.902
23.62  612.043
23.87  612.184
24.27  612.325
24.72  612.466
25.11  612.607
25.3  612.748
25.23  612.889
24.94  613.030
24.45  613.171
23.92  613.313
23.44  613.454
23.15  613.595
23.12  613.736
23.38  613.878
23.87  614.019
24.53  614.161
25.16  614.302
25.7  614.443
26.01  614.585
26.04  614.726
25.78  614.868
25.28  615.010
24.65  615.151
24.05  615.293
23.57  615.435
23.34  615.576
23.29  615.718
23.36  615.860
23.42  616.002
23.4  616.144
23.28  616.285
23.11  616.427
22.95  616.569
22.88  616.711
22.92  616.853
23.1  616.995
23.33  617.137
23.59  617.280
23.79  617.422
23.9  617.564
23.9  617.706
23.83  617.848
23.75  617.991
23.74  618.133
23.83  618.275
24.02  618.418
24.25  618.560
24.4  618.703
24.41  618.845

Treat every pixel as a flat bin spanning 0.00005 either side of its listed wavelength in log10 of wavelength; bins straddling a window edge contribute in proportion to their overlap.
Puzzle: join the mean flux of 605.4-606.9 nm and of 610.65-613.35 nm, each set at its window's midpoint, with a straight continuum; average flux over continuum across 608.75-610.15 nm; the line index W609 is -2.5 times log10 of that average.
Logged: 0.058 mag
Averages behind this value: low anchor 25.5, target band 23.5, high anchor 24.2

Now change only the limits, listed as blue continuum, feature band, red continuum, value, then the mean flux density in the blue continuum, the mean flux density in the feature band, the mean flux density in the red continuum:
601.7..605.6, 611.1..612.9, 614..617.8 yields 0.022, 26.3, 24.2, 24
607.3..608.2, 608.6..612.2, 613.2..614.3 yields 0.083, 27.1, 23.7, 23.7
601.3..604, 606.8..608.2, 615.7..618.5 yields -0.071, 26.3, 27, 23.5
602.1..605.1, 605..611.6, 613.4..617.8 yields 0.039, 27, 24.9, 23.9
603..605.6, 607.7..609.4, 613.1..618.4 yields 0.054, 27.1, 24.6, 23.9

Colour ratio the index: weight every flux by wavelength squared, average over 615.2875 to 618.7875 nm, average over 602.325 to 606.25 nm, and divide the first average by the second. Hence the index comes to 0.92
